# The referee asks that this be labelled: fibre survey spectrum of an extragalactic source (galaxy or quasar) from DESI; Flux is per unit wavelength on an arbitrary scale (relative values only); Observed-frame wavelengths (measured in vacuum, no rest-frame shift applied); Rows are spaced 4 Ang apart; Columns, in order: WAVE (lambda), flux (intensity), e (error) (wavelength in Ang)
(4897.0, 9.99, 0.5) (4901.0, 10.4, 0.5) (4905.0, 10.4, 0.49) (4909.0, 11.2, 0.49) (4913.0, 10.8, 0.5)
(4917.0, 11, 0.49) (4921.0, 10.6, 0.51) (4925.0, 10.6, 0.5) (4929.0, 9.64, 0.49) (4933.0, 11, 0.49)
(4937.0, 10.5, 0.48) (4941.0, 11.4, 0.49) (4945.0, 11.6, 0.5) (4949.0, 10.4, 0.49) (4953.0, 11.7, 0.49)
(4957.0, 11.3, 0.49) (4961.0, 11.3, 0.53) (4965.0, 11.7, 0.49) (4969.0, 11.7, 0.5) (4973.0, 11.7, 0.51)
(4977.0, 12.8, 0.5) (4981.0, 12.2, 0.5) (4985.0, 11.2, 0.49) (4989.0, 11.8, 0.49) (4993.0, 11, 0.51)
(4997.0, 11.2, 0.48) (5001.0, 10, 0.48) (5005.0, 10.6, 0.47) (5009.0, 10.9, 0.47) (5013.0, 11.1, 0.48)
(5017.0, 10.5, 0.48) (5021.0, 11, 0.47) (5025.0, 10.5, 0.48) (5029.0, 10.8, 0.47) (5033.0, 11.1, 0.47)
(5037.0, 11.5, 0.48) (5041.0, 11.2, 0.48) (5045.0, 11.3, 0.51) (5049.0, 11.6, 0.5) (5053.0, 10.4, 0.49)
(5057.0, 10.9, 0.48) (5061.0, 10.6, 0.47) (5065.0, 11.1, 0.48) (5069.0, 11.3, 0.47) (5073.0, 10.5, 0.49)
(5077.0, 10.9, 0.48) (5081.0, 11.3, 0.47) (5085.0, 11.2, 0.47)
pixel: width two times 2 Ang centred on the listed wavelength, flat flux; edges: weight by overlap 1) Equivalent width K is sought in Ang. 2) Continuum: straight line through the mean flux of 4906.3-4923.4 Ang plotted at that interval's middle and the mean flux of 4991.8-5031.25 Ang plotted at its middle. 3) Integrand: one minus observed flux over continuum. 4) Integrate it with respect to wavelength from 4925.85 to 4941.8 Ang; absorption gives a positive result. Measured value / 0.4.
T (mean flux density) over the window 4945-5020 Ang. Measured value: 11.3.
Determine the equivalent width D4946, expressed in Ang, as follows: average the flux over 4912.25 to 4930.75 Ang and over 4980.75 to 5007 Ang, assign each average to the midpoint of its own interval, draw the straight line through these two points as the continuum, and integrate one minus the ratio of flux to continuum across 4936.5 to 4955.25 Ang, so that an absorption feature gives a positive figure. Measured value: -0.8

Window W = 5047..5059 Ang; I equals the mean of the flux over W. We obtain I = 11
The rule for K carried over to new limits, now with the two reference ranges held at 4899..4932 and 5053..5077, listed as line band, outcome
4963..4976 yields -1.3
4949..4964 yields -0.9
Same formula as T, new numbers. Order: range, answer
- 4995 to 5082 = 10.9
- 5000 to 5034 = 10.7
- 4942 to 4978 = 11.5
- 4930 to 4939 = 10.6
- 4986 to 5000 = 11.2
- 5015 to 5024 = 10.7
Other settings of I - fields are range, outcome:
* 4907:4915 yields 11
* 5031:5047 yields 11.3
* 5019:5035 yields 10.8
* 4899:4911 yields 10.7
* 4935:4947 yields 11.2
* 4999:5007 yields 10.3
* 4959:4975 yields 11.6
